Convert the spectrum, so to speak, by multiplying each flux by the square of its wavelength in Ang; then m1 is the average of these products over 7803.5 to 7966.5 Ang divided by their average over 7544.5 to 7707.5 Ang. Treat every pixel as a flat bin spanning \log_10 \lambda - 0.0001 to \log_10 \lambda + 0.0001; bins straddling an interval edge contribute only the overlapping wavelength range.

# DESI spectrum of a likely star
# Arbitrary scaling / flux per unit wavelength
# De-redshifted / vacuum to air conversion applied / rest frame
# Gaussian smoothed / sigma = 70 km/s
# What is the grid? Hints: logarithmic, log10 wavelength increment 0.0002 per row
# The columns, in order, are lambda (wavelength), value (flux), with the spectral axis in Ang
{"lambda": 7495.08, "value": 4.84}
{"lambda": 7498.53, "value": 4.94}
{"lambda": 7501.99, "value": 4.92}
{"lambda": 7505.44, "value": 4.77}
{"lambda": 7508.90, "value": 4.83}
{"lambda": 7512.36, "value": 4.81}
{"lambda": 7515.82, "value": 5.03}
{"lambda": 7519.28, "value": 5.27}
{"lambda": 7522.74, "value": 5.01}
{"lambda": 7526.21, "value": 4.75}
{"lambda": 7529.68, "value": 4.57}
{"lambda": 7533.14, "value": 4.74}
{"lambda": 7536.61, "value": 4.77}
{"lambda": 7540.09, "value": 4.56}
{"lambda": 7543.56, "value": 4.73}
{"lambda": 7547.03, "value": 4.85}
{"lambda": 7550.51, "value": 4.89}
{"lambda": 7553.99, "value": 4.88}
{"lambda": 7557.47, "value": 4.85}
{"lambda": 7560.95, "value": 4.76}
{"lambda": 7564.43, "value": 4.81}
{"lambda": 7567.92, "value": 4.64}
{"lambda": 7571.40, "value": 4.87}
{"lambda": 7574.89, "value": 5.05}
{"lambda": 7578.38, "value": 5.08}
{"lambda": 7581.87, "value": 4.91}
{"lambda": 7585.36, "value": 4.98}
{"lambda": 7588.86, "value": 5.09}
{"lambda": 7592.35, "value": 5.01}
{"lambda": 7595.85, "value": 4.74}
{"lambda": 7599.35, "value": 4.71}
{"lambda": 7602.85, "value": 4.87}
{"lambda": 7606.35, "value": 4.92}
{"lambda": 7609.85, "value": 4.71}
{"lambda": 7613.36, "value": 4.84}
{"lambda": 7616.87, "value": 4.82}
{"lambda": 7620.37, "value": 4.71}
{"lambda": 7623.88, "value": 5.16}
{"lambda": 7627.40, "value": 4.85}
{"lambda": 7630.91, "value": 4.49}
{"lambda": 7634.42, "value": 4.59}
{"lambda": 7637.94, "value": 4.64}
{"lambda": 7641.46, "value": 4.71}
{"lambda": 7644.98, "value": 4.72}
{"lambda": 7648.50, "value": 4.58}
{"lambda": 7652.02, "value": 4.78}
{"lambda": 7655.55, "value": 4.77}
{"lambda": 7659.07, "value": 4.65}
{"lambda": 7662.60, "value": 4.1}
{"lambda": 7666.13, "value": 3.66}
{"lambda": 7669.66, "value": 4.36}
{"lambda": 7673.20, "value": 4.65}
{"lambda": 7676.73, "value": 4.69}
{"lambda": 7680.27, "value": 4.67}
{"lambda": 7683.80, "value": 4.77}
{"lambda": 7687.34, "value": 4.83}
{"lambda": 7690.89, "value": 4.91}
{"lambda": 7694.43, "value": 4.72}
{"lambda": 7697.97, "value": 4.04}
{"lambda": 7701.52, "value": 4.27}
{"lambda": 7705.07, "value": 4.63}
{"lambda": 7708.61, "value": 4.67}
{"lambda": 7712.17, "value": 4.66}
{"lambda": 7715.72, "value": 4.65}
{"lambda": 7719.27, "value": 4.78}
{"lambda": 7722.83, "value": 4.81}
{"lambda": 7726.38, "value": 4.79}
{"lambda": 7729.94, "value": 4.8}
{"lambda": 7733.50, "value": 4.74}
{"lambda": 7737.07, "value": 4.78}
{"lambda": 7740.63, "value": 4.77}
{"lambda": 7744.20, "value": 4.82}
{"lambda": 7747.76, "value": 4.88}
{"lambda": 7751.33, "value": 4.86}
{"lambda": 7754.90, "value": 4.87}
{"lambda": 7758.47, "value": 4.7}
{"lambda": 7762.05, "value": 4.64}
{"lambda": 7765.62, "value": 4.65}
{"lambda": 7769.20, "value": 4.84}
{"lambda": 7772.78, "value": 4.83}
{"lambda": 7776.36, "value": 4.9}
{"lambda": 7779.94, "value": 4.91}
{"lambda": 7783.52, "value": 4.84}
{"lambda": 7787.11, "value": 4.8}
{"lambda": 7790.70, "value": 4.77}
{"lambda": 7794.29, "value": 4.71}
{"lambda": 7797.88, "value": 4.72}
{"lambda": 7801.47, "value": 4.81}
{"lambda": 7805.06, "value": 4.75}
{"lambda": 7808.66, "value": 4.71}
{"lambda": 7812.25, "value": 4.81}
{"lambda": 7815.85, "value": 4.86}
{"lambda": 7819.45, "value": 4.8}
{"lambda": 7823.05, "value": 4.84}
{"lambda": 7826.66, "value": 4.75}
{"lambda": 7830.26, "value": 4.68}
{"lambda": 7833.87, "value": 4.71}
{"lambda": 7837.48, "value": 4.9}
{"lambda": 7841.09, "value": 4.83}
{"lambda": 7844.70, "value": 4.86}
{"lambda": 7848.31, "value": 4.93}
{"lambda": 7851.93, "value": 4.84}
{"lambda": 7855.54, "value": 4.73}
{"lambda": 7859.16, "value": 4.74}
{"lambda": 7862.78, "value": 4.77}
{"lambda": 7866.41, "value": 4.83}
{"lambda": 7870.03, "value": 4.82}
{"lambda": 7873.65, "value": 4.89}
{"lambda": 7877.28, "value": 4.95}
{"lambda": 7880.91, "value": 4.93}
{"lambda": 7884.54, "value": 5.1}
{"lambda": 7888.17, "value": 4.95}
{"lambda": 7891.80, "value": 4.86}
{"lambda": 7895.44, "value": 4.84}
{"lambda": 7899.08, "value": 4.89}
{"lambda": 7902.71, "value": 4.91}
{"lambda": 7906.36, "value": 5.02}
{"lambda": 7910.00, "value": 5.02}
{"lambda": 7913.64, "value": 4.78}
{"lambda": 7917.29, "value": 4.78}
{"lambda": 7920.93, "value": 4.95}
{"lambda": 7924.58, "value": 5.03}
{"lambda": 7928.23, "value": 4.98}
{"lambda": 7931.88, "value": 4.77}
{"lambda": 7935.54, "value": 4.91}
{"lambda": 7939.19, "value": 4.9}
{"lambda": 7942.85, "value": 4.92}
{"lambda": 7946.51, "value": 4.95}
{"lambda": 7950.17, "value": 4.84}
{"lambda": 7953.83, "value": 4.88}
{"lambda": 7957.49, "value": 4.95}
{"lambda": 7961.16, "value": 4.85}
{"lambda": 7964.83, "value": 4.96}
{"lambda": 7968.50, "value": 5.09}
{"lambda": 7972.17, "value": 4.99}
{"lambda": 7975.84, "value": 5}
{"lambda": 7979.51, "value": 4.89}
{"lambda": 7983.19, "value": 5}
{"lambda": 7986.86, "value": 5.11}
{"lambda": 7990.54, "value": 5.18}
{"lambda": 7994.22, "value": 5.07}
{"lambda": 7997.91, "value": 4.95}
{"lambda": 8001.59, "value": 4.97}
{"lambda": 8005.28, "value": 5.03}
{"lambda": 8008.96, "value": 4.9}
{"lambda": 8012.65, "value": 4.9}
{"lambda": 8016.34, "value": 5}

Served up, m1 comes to 1.10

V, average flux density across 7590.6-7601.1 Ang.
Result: 4.82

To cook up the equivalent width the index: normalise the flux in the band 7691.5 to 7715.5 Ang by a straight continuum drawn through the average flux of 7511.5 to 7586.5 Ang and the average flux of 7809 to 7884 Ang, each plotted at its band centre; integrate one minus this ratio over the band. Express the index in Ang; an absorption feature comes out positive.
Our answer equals 1.5 Ang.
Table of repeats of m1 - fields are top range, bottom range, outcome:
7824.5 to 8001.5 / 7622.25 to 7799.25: 1.10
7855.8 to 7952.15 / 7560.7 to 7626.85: 1.09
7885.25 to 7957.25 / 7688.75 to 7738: 1.11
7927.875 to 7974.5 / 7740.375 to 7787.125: 1.07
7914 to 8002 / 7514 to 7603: 1.13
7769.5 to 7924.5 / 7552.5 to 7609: 1.06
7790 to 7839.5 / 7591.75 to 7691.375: 1.07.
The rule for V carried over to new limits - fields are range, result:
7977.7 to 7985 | 4.94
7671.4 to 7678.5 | 4.67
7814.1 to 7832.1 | 4.78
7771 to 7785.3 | 4.87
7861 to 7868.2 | 4.79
